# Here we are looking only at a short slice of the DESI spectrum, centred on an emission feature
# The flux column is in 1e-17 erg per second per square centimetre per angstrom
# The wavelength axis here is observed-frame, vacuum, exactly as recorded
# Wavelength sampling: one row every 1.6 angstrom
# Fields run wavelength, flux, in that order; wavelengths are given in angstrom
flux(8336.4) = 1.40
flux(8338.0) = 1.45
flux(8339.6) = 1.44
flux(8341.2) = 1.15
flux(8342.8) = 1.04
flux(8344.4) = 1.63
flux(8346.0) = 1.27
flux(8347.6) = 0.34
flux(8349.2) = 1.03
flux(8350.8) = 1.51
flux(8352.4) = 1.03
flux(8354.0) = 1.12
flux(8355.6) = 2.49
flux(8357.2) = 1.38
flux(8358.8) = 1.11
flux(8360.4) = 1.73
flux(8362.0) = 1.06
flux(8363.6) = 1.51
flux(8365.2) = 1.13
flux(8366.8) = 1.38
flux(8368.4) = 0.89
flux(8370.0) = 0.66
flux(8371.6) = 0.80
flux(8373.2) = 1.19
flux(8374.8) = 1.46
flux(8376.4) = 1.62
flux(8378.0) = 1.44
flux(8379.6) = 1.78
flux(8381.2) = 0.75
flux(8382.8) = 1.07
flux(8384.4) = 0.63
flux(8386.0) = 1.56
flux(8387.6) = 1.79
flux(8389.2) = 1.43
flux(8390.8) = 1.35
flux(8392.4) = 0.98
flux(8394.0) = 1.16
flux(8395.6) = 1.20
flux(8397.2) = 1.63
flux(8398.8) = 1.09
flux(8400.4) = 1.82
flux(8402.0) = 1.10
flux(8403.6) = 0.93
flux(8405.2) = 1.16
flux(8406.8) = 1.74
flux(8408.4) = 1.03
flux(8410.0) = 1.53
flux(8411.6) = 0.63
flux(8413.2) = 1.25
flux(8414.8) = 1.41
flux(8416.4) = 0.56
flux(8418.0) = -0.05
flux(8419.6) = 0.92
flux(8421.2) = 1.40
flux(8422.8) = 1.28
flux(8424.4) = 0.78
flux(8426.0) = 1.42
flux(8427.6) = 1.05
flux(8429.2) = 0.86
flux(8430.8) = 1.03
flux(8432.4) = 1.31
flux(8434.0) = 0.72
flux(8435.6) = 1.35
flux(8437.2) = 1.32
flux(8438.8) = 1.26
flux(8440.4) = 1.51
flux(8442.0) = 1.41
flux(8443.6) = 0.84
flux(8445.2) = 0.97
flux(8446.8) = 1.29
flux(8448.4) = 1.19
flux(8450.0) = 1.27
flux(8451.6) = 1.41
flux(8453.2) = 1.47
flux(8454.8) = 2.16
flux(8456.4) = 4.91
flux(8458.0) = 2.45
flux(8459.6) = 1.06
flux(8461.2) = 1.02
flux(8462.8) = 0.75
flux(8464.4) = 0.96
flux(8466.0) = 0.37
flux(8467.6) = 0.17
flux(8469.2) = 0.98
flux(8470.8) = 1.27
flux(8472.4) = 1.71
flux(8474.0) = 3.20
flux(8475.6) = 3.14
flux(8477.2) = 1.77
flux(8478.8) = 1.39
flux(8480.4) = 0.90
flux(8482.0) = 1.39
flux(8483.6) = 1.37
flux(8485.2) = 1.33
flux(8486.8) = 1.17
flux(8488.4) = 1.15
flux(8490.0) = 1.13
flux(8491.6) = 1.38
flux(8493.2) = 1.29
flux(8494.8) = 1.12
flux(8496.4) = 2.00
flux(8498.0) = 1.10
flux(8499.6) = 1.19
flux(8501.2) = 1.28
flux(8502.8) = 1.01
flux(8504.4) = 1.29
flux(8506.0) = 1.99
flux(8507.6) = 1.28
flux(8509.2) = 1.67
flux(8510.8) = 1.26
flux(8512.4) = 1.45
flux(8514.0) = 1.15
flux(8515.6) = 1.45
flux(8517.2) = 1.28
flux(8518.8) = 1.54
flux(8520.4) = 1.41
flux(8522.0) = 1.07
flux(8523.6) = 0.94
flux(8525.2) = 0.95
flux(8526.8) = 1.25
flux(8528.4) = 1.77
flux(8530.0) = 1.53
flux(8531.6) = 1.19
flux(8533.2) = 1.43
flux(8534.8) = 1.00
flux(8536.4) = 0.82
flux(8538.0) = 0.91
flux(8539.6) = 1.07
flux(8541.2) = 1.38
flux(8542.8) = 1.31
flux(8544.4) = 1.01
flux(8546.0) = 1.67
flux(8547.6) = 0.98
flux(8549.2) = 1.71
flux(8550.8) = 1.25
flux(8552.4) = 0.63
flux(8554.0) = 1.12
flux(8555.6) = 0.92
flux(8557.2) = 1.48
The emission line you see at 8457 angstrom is [S II] 6716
